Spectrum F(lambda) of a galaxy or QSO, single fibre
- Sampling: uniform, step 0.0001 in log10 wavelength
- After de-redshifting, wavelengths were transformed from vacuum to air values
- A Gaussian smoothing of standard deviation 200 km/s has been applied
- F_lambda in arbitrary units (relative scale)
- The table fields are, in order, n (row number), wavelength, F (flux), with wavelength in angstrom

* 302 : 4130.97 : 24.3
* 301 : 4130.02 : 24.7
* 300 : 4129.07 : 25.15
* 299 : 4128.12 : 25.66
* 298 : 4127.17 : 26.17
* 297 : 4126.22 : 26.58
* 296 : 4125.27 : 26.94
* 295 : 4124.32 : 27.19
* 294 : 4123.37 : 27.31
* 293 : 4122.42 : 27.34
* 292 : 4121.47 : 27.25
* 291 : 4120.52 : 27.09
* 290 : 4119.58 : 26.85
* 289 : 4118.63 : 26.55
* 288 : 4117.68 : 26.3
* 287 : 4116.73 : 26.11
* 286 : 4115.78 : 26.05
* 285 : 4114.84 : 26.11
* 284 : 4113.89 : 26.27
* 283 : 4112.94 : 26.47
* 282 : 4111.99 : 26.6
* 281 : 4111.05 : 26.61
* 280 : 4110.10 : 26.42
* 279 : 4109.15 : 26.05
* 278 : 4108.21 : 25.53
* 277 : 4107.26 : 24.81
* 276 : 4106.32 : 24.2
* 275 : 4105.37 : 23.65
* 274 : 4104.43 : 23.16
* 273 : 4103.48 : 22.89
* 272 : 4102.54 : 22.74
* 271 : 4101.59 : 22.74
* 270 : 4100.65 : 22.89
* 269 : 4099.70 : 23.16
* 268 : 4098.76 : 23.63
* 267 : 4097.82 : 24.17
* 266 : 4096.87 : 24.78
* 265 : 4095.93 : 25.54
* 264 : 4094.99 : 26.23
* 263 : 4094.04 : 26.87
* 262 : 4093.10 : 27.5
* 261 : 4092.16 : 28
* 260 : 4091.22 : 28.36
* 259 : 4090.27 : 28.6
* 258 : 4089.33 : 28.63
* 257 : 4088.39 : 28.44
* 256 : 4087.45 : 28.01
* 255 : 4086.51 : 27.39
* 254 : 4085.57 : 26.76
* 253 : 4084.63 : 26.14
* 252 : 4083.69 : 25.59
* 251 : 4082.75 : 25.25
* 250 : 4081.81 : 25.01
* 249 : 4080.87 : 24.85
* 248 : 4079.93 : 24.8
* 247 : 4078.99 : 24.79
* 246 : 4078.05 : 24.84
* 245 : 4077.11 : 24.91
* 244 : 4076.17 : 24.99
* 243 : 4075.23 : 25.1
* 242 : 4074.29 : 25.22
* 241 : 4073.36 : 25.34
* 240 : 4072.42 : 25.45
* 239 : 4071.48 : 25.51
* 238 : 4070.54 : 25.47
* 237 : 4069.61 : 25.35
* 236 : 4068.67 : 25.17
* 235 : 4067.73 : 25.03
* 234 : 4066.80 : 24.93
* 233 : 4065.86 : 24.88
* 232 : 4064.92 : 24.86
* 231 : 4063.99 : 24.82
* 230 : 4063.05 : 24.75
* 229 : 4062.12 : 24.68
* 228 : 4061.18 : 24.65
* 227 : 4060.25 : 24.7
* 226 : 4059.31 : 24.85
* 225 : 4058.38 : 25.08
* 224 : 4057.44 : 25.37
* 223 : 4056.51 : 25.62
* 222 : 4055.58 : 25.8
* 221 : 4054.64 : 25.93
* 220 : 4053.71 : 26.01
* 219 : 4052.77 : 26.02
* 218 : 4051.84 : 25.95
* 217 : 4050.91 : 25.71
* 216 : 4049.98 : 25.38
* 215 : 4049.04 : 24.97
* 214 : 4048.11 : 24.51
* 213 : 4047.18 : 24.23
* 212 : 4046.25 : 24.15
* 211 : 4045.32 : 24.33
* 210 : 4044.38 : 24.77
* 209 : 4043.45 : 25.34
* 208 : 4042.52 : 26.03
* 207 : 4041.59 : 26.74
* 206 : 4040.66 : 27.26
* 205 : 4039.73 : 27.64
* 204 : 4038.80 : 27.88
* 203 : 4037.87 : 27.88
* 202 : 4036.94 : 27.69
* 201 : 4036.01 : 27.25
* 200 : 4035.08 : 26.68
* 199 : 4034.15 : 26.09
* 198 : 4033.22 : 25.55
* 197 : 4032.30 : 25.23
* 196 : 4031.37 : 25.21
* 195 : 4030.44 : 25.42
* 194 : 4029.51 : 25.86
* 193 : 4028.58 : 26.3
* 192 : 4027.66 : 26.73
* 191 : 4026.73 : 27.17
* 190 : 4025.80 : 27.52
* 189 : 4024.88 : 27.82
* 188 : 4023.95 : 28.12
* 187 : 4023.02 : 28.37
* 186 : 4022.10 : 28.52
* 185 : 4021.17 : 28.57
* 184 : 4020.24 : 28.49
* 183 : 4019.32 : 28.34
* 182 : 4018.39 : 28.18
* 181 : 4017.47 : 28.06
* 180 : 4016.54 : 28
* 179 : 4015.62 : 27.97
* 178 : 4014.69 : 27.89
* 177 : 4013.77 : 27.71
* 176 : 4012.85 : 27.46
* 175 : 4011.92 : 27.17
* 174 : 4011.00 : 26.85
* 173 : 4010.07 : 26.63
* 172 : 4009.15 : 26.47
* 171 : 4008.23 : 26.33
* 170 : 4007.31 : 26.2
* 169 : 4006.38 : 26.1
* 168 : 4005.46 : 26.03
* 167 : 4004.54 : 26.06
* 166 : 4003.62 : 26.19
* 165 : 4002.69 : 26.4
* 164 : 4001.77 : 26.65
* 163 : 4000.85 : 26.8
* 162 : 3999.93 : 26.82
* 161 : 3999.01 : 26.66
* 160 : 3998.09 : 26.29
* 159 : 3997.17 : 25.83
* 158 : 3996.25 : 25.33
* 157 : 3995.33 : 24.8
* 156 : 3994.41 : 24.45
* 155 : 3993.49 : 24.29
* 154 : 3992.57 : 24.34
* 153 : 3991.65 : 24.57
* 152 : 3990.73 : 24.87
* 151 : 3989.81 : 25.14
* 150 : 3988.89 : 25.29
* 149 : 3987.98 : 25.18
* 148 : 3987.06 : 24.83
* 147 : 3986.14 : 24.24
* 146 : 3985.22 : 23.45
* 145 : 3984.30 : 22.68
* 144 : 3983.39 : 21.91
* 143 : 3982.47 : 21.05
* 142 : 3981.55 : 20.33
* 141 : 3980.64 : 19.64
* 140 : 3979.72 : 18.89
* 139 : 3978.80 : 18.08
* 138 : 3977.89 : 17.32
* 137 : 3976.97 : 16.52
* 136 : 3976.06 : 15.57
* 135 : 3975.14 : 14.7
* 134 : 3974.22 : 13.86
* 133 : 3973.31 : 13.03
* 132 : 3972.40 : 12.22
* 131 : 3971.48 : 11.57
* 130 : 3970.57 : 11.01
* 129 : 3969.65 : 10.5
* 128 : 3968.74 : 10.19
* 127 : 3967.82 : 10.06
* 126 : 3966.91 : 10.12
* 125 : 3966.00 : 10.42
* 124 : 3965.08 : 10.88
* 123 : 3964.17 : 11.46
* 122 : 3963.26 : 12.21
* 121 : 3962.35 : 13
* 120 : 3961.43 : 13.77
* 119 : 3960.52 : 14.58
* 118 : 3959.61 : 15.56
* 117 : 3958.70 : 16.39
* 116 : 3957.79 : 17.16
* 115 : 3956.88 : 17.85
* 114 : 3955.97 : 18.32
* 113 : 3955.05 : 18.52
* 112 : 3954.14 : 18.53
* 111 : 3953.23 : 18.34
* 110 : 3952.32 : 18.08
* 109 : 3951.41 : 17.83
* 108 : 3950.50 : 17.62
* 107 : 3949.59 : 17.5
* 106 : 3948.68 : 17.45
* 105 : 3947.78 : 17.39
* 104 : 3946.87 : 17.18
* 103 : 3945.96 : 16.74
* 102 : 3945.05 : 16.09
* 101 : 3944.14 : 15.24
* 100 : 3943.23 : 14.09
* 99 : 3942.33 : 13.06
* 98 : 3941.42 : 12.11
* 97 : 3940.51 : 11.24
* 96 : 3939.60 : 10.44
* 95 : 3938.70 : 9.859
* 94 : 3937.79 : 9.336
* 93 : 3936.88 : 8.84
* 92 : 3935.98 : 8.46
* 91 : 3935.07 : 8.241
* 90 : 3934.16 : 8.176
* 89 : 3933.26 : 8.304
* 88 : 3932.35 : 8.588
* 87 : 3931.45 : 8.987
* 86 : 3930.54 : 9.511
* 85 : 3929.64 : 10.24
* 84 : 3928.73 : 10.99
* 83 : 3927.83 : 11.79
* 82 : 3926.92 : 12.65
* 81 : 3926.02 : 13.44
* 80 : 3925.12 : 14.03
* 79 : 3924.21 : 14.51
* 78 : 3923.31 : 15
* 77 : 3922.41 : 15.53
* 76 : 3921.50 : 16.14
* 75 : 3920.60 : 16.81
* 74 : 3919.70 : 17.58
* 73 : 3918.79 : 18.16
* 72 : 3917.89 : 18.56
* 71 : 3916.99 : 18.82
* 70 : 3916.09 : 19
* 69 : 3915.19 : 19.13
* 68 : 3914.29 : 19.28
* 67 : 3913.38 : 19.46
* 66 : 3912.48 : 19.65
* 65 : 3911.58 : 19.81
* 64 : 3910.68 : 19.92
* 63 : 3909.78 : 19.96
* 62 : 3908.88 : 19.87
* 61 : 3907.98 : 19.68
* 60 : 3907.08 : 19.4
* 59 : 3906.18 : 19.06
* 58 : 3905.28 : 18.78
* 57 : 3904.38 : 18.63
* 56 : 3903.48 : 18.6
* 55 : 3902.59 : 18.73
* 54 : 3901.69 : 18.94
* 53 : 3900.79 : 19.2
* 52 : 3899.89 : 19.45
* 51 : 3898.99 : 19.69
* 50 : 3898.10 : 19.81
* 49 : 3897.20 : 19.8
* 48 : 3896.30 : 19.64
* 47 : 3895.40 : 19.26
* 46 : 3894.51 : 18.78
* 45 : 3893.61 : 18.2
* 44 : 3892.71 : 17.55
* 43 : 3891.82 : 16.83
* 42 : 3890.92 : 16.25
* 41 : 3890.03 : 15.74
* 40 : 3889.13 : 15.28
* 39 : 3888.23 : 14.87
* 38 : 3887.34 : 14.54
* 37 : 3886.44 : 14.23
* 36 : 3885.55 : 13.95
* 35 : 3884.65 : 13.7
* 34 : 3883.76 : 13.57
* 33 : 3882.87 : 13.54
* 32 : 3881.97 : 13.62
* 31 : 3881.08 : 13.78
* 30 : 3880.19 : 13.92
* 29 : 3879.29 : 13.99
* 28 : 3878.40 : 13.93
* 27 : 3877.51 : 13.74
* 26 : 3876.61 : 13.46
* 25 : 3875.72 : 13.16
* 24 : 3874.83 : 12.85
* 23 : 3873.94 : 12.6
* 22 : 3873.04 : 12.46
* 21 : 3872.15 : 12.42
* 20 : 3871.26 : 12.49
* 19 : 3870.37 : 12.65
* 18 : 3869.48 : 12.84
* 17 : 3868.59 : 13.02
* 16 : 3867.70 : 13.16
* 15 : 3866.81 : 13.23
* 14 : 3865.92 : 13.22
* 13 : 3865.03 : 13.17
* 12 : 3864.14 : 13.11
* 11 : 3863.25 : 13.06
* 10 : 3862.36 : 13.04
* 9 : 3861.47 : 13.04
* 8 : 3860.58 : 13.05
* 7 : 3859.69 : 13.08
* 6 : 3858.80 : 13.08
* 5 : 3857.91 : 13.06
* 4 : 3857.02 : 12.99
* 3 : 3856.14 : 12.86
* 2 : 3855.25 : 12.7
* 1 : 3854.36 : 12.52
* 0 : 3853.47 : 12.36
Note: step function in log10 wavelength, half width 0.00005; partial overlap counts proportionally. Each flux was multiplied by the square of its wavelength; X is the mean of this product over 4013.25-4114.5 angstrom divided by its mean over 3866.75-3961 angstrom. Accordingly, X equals 1.81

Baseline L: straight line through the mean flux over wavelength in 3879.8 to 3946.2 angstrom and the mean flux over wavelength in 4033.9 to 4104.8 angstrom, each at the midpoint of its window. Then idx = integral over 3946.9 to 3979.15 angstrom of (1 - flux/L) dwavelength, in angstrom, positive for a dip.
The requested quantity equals 6.6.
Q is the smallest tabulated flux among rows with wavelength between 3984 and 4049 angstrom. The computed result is 22.68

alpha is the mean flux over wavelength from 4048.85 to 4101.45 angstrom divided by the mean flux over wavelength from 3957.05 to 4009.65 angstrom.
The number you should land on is 1.28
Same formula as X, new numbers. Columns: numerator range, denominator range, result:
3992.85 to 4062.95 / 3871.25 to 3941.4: 1.84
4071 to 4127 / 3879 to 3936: 1.77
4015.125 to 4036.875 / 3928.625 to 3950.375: 2.34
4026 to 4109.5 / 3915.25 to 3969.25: 1.95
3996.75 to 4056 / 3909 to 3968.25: 1.90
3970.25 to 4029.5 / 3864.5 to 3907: 1.64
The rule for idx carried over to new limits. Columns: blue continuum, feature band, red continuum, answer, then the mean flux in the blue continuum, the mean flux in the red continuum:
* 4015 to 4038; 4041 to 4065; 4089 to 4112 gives 1.20 angstrom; 27.2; 25.3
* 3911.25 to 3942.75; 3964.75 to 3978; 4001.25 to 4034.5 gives 5.10 angstrom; 13.6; 27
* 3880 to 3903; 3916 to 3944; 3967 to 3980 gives 4.95 angstrom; 16.7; 13.6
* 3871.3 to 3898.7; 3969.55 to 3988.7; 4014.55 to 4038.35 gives 4.22 angstrom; 15.2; 27.3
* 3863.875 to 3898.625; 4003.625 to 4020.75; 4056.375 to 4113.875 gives -4.46 angstrom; 14.7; 25.4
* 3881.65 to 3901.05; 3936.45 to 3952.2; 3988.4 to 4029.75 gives 5.14 angstrom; 16.7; 26.7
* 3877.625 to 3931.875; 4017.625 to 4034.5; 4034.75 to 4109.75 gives -2.99 angstrom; 16.5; 25.5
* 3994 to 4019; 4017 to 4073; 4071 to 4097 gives 0.75 angstrom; 26.7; 26.2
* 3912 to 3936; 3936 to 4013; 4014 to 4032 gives 8.71 angstrom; 14.2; 27.5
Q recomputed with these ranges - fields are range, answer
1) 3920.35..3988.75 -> 8.176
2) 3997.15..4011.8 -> 25.83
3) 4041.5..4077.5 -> 24.15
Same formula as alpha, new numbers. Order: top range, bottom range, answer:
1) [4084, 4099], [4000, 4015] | 1.01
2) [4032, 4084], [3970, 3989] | 1.38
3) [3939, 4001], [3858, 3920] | 1.11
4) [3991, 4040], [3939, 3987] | 1.70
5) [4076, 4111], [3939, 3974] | 1.77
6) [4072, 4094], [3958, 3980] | 1.96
